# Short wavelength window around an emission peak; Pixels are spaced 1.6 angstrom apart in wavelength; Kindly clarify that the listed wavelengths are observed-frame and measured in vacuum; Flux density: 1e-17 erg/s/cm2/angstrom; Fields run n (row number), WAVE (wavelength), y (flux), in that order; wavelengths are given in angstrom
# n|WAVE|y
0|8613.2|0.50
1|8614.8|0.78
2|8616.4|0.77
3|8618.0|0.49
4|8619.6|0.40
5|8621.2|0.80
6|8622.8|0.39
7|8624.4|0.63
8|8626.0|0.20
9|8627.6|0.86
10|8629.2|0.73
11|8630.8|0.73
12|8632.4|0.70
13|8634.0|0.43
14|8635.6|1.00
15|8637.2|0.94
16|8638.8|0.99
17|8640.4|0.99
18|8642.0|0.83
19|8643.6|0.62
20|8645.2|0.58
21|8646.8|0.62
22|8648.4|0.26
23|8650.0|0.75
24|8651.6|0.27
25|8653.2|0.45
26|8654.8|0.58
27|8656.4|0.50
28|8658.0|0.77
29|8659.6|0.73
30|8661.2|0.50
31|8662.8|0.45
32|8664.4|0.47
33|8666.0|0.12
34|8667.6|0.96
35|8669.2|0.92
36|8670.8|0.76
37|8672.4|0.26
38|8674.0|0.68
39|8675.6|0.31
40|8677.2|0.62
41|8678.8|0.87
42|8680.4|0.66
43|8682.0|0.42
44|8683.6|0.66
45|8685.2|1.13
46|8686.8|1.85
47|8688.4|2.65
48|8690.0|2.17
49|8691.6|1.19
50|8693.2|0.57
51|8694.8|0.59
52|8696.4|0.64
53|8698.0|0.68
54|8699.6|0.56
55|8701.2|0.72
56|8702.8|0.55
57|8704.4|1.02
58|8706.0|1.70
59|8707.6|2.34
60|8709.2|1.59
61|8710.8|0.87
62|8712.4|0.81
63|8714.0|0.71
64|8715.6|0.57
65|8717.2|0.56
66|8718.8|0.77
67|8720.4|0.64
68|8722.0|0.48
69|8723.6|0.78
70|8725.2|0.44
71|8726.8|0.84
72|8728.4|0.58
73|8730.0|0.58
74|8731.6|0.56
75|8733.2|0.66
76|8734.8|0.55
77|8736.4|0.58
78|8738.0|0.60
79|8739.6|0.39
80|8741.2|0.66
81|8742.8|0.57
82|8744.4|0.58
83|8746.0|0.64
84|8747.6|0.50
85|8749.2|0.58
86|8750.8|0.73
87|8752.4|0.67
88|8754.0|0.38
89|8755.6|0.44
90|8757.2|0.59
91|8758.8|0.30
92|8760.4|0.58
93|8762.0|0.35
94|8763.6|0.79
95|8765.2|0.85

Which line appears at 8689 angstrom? [S II]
